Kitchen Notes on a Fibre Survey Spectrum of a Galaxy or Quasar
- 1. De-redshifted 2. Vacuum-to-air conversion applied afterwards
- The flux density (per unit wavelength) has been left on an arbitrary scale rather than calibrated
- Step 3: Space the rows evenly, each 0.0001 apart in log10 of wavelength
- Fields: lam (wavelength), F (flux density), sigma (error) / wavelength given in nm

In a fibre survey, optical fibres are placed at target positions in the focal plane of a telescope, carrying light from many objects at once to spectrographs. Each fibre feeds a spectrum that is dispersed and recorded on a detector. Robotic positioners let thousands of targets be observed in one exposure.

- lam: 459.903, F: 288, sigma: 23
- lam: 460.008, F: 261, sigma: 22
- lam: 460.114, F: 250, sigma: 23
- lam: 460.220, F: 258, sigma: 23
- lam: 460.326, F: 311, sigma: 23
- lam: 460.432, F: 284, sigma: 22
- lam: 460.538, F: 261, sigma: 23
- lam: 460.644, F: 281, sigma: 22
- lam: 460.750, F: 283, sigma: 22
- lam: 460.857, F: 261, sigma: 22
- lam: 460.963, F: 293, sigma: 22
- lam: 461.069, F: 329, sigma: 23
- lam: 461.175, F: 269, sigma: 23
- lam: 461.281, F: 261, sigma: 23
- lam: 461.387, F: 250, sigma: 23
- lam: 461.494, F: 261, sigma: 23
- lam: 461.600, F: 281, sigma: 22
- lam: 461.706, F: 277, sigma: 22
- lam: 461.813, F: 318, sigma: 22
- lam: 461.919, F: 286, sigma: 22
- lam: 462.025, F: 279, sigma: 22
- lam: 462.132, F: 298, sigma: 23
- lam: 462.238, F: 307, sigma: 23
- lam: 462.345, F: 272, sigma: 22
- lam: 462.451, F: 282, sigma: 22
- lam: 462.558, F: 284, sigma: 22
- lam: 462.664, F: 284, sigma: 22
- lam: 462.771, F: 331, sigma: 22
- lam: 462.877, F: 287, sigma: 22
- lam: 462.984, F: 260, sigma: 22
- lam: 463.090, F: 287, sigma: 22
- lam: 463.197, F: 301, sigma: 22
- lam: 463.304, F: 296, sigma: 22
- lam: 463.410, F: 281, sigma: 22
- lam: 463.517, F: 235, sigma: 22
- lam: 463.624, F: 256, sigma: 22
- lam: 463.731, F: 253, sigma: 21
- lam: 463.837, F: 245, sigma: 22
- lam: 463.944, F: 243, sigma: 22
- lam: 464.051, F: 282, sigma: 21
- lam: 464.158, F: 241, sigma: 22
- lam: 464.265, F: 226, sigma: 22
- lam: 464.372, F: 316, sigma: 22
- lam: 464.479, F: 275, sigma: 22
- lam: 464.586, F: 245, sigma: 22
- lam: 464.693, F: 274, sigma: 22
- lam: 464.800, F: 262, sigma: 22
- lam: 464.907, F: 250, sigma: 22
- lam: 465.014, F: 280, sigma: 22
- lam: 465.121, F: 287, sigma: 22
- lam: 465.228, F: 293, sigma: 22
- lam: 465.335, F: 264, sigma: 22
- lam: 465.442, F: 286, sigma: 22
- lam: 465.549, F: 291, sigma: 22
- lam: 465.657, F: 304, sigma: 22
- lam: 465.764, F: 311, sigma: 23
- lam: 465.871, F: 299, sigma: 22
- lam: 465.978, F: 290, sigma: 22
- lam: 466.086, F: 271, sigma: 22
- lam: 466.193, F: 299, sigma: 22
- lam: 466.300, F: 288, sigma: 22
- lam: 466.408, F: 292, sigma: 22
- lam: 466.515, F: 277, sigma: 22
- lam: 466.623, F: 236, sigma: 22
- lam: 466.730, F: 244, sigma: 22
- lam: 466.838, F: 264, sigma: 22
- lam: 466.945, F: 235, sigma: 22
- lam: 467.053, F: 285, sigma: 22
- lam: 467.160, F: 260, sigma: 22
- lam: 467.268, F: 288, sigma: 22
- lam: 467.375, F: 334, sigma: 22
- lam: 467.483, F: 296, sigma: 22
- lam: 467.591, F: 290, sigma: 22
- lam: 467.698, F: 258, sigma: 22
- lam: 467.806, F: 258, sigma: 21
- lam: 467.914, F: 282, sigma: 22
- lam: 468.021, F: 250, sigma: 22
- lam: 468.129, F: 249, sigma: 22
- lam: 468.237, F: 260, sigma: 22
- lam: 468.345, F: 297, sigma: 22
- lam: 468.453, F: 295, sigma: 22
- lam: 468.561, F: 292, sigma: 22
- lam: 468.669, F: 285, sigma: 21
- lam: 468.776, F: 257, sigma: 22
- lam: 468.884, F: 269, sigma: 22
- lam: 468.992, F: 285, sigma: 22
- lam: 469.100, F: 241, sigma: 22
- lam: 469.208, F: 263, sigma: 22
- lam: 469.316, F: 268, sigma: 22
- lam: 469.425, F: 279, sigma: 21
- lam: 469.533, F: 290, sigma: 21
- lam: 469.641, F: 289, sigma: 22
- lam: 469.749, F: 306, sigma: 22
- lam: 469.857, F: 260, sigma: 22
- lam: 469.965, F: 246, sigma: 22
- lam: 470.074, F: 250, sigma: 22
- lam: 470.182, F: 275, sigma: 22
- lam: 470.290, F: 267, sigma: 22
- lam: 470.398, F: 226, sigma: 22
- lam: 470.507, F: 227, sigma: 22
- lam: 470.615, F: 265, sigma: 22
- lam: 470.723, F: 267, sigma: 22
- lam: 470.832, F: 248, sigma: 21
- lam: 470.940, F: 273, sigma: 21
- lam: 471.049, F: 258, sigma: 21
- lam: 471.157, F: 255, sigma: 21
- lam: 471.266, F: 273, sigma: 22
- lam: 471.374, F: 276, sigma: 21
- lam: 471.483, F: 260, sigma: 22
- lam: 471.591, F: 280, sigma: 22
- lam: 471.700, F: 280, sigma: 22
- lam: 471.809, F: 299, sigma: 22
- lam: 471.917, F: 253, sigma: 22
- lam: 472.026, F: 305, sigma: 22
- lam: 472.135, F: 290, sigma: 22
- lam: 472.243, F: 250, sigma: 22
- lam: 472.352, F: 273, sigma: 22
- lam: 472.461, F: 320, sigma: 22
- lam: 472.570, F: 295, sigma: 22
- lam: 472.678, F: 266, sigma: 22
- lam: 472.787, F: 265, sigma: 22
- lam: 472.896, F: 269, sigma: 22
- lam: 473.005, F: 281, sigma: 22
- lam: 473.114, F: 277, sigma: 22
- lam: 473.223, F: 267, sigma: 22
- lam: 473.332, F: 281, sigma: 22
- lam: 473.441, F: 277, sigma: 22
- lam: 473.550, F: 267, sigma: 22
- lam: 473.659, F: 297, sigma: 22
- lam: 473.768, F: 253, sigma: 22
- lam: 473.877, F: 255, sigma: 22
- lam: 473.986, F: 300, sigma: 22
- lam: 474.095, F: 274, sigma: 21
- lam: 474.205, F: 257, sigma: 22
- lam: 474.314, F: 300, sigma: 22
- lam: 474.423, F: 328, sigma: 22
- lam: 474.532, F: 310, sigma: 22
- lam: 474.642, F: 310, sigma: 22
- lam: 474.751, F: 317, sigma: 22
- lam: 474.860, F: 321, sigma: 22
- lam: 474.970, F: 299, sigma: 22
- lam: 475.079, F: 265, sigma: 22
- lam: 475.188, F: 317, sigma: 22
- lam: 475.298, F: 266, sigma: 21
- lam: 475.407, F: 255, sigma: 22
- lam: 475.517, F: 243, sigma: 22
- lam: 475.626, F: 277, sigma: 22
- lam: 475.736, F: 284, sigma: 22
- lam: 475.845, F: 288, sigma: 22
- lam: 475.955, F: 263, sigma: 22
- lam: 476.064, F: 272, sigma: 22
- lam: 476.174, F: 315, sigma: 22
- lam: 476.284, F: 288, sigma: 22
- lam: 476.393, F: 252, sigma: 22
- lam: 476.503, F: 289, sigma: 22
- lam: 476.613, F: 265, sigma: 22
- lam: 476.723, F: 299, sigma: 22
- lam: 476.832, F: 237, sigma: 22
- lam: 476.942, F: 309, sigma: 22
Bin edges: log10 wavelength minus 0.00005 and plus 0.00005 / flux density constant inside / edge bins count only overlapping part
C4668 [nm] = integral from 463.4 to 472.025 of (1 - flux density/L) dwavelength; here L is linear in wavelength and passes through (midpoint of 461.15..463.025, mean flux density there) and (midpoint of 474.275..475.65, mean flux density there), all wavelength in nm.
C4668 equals 0.496 nm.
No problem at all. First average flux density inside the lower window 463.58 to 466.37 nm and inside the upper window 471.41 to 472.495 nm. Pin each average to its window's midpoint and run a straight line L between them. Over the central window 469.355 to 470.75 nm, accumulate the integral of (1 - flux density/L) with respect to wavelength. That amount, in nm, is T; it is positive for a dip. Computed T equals 0.07 nm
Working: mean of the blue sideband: 274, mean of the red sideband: 280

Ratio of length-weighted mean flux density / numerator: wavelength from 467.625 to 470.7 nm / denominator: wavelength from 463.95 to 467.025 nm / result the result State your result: 1.0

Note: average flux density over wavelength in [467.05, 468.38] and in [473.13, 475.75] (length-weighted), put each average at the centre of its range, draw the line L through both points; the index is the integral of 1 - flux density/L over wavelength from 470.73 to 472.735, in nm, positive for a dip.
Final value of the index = 0.04 nm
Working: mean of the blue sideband 277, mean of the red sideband 284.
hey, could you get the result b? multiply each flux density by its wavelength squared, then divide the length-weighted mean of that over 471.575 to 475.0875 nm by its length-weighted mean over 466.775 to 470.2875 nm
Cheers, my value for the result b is 1.06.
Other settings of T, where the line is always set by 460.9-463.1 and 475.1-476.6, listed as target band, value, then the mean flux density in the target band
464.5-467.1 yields 0.065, 276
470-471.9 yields 0.114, 263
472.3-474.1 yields 0.007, 278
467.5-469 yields 0.043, 274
